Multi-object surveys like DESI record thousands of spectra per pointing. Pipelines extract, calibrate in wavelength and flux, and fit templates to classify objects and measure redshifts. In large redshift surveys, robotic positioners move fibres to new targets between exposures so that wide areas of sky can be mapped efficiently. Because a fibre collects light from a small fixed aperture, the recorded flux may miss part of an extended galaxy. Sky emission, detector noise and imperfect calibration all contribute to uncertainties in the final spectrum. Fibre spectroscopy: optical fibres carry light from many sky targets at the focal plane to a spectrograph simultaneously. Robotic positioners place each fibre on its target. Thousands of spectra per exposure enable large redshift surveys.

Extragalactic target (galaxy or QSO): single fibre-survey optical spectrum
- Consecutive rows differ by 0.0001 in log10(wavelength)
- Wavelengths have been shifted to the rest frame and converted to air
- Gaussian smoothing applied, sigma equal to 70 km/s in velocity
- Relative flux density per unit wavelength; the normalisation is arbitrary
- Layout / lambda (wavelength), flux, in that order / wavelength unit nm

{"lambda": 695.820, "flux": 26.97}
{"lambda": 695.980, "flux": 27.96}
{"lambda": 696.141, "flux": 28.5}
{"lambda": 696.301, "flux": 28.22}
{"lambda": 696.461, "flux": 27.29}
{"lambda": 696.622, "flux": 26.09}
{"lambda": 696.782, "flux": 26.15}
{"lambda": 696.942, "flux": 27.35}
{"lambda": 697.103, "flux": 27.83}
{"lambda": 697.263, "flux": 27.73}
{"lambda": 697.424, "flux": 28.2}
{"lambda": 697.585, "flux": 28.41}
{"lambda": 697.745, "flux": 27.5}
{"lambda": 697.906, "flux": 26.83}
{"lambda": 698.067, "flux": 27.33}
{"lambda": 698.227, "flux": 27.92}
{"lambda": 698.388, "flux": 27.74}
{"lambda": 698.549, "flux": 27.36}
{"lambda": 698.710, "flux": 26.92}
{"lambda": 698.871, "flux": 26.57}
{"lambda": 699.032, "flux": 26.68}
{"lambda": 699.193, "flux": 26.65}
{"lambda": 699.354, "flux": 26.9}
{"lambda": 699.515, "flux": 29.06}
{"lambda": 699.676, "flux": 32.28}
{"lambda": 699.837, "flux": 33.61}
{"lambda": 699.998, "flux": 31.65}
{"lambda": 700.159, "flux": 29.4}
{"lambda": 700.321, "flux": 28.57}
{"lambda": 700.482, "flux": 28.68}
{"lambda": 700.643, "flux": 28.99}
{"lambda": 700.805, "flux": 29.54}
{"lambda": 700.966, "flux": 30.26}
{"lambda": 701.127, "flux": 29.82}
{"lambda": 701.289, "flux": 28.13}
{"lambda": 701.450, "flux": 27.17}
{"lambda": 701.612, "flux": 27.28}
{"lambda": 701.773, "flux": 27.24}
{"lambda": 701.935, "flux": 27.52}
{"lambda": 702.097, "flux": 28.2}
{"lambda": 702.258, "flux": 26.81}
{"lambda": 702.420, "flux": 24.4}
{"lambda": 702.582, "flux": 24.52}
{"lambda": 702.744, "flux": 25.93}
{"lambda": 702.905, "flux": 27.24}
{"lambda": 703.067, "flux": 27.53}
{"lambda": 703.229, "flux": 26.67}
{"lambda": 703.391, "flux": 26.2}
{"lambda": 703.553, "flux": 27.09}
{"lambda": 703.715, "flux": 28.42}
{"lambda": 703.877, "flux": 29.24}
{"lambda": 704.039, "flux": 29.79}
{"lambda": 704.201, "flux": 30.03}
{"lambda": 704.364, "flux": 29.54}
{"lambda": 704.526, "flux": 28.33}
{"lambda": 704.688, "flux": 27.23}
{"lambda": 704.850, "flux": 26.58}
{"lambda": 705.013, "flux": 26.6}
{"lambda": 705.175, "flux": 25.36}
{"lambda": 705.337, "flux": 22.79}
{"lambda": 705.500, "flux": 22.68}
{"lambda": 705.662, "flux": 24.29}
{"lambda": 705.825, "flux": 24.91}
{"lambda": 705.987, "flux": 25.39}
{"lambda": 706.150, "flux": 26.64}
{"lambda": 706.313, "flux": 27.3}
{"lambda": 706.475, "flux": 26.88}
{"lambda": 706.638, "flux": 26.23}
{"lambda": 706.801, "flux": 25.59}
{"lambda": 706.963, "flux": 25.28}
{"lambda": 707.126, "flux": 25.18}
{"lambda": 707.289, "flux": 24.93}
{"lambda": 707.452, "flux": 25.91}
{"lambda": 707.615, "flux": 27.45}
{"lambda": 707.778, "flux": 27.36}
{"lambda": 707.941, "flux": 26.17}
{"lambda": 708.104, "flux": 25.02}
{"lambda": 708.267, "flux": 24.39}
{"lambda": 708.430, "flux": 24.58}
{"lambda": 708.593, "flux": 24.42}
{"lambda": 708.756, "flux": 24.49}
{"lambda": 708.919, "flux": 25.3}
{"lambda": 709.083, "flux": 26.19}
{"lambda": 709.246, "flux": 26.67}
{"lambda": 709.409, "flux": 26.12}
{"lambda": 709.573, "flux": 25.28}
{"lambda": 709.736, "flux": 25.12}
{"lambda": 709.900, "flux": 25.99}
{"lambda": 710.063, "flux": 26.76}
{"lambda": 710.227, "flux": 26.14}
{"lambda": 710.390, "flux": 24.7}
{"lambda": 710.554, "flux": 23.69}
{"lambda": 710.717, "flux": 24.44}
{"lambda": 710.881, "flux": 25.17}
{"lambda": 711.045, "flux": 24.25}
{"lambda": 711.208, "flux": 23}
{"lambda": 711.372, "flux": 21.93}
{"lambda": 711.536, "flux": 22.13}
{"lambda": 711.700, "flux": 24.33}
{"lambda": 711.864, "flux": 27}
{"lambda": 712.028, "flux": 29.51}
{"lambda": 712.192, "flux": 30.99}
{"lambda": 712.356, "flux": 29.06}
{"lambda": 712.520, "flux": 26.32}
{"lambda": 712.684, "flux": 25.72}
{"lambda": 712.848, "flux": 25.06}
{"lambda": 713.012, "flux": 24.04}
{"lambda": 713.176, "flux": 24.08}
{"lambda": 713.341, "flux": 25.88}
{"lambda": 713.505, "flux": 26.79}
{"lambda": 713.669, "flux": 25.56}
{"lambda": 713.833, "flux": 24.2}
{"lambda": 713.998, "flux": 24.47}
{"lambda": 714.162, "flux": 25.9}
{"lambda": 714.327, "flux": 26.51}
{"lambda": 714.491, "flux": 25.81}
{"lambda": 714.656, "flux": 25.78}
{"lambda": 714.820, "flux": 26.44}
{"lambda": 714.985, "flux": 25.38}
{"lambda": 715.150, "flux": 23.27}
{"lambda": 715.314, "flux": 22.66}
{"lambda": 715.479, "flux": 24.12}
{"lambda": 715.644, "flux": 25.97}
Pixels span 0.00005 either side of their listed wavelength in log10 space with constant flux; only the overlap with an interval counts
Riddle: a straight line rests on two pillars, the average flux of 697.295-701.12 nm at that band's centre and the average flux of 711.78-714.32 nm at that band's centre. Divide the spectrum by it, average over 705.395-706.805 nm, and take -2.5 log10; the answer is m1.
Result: 0.08 mag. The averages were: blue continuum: 28.6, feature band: 25.5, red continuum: 26.3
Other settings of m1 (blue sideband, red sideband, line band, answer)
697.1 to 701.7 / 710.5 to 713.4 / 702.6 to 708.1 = 0.02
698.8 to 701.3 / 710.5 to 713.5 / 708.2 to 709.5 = 0.05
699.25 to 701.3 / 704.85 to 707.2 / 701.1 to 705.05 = 0.01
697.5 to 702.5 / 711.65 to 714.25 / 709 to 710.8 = 0.05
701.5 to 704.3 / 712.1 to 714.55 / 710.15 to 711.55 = 0.10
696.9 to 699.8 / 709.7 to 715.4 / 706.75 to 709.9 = 0.02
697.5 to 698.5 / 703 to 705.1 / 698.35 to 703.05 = -0.01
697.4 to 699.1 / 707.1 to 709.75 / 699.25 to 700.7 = -0.11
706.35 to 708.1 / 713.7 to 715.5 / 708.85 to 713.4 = 0.00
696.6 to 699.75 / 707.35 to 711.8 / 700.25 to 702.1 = -0.06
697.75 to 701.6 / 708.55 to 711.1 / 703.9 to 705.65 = 0.00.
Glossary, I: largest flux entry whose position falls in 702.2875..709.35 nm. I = 30.03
